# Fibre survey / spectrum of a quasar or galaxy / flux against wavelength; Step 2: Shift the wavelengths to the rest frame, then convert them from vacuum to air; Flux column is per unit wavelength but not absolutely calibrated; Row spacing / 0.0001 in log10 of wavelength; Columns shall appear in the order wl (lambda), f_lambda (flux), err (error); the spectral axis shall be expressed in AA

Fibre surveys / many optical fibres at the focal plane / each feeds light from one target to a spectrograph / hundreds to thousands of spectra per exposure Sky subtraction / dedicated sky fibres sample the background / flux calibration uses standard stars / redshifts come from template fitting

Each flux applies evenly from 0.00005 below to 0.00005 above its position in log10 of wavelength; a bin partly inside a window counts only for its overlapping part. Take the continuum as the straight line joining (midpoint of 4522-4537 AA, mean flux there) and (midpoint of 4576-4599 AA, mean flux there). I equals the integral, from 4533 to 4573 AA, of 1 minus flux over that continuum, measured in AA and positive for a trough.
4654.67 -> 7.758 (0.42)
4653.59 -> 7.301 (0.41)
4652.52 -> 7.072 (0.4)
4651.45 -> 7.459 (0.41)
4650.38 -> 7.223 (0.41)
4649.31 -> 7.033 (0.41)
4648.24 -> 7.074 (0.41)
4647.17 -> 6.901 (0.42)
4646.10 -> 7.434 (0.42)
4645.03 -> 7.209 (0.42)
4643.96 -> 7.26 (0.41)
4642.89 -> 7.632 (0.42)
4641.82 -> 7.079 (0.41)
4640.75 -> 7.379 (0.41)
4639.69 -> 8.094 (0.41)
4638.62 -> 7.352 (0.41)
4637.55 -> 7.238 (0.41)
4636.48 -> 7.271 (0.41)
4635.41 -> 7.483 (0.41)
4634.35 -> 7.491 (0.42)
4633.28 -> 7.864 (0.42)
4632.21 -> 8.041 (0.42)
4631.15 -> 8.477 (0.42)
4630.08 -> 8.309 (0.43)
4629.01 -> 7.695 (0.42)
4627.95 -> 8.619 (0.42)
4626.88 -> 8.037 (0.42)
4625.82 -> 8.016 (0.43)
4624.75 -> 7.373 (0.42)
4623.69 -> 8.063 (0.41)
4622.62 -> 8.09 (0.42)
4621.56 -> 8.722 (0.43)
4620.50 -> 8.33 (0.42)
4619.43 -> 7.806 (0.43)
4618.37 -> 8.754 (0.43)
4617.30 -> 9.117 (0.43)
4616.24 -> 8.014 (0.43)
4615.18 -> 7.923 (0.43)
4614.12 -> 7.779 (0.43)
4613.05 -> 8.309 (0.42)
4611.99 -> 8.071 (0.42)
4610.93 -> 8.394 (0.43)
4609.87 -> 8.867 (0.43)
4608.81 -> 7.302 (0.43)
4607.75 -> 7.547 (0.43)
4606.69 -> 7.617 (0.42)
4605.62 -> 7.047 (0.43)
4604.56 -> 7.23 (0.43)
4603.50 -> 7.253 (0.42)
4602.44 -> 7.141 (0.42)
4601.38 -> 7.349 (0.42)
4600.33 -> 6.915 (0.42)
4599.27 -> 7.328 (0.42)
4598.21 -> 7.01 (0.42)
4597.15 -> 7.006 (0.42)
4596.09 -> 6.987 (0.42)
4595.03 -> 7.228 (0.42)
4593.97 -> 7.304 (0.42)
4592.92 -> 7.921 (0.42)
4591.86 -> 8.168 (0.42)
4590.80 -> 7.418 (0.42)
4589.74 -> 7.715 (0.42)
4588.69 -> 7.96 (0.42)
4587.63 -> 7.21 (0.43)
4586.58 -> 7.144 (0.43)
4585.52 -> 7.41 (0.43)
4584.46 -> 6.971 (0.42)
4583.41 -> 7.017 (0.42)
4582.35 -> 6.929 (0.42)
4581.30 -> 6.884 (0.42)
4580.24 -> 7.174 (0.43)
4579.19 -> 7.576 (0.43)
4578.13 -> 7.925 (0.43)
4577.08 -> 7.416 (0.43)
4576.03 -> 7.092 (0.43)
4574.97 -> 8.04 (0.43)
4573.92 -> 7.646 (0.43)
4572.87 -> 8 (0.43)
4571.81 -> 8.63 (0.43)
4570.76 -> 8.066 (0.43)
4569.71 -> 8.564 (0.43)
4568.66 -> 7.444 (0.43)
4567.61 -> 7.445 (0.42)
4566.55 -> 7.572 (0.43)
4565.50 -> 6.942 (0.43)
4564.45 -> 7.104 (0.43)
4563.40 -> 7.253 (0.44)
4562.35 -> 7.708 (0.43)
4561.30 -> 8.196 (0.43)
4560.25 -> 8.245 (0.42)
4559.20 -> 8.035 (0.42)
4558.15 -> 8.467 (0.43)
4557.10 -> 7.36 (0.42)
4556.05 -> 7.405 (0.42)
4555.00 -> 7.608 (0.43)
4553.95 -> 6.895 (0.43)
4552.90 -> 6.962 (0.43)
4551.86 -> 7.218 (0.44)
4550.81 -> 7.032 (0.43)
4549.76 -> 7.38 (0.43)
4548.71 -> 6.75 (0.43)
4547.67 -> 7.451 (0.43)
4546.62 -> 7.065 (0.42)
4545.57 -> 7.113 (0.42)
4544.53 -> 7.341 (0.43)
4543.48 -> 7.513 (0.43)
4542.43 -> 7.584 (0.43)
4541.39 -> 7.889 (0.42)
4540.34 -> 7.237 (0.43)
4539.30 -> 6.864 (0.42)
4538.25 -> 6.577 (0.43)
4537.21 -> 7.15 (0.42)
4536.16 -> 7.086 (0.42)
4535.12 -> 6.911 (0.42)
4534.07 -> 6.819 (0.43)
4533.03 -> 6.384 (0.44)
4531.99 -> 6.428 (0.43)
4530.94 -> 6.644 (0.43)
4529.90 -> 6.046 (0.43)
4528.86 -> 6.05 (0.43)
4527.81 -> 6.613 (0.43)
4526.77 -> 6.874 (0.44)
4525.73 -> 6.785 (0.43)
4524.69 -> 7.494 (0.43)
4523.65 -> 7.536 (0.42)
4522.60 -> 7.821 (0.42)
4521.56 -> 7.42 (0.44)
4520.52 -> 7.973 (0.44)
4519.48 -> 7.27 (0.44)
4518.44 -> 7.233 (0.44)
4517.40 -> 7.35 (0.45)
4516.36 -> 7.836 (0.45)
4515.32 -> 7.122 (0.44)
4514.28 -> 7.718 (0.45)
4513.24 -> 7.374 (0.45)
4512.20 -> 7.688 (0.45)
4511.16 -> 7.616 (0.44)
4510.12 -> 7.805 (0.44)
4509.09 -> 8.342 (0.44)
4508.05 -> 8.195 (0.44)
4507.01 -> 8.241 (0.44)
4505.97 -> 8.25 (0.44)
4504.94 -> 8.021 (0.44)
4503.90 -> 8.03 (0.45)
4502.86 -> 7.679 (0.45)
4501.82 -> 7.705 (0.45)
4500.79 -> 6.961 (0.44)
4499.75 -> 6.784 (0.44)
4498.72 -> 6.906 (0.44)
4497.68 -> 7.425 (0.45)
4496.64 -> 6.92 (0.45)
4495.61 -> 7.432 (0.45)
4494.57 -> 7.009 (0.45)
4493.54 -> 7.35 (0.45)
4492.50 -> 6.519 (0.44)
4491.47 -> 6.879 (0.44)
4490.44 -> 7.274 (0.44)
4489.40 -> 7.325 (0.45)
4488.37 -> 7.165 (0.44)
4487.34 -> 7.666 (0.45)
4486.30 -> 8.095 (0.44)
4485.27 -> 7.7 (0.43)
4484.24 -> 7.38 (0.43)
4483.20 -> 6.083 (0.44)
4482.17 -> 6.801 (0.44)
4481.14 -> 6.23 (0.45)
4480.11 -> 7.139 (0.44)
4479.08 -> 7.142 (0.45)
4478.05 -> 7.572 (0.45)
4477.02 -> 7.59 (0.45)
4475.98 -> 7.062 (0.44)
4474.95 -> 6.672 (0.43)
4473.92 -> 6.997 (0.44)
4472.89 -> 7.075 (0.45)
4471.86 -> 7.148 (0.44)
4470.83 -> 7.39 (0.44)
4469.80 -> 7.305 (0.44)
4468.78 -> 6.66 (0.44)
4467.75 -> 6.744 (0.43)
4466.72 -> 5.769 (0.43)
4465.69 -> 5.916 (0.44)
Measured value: -2.2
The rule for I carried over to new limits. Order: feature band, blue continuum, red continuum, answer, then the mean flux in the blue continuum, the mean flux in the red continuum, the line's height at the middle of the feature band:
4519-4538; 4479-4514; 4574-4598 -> 1.12 AA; 7.39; 7.39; 7.39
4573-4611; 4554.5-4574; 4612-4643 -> 2.11 AA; 7.78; 7.95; 7.85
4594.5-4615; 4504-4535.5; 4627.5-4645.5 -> 0.22 AA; 7.34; 7.67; 7.58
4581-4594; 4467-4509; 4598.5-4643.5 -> 0.47 AA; 7.27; 7.81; 7.68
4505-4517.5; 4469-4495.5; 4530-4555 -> -1.27 AA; 7.14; 7.05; 7.1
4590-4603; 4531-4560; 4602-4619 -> 0.72 AA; 7.21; 7.9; 7.75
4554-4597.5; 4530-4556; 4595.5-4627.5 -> -0.91 AA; 7.07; 7.78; 7.41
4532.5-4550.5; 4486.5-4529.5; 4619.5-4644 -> 0.96 AA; 7.41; 7.83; 7.52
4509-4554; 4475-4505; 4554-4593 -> 1.36 AA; 7.21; 7.6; 7.4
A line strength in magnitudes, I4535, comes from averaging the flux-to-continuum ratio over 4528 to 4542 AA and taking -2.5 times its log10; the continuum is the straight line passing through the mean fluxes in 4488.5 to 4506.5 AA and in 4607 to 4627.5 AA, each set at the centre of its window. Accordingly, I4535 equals 0.12 mag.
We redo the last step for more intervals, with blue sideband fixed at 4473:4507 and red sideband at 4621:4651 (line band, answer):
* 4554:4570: -0.03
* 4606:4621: -0.07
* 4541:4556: 0.02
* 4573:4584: 0.02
